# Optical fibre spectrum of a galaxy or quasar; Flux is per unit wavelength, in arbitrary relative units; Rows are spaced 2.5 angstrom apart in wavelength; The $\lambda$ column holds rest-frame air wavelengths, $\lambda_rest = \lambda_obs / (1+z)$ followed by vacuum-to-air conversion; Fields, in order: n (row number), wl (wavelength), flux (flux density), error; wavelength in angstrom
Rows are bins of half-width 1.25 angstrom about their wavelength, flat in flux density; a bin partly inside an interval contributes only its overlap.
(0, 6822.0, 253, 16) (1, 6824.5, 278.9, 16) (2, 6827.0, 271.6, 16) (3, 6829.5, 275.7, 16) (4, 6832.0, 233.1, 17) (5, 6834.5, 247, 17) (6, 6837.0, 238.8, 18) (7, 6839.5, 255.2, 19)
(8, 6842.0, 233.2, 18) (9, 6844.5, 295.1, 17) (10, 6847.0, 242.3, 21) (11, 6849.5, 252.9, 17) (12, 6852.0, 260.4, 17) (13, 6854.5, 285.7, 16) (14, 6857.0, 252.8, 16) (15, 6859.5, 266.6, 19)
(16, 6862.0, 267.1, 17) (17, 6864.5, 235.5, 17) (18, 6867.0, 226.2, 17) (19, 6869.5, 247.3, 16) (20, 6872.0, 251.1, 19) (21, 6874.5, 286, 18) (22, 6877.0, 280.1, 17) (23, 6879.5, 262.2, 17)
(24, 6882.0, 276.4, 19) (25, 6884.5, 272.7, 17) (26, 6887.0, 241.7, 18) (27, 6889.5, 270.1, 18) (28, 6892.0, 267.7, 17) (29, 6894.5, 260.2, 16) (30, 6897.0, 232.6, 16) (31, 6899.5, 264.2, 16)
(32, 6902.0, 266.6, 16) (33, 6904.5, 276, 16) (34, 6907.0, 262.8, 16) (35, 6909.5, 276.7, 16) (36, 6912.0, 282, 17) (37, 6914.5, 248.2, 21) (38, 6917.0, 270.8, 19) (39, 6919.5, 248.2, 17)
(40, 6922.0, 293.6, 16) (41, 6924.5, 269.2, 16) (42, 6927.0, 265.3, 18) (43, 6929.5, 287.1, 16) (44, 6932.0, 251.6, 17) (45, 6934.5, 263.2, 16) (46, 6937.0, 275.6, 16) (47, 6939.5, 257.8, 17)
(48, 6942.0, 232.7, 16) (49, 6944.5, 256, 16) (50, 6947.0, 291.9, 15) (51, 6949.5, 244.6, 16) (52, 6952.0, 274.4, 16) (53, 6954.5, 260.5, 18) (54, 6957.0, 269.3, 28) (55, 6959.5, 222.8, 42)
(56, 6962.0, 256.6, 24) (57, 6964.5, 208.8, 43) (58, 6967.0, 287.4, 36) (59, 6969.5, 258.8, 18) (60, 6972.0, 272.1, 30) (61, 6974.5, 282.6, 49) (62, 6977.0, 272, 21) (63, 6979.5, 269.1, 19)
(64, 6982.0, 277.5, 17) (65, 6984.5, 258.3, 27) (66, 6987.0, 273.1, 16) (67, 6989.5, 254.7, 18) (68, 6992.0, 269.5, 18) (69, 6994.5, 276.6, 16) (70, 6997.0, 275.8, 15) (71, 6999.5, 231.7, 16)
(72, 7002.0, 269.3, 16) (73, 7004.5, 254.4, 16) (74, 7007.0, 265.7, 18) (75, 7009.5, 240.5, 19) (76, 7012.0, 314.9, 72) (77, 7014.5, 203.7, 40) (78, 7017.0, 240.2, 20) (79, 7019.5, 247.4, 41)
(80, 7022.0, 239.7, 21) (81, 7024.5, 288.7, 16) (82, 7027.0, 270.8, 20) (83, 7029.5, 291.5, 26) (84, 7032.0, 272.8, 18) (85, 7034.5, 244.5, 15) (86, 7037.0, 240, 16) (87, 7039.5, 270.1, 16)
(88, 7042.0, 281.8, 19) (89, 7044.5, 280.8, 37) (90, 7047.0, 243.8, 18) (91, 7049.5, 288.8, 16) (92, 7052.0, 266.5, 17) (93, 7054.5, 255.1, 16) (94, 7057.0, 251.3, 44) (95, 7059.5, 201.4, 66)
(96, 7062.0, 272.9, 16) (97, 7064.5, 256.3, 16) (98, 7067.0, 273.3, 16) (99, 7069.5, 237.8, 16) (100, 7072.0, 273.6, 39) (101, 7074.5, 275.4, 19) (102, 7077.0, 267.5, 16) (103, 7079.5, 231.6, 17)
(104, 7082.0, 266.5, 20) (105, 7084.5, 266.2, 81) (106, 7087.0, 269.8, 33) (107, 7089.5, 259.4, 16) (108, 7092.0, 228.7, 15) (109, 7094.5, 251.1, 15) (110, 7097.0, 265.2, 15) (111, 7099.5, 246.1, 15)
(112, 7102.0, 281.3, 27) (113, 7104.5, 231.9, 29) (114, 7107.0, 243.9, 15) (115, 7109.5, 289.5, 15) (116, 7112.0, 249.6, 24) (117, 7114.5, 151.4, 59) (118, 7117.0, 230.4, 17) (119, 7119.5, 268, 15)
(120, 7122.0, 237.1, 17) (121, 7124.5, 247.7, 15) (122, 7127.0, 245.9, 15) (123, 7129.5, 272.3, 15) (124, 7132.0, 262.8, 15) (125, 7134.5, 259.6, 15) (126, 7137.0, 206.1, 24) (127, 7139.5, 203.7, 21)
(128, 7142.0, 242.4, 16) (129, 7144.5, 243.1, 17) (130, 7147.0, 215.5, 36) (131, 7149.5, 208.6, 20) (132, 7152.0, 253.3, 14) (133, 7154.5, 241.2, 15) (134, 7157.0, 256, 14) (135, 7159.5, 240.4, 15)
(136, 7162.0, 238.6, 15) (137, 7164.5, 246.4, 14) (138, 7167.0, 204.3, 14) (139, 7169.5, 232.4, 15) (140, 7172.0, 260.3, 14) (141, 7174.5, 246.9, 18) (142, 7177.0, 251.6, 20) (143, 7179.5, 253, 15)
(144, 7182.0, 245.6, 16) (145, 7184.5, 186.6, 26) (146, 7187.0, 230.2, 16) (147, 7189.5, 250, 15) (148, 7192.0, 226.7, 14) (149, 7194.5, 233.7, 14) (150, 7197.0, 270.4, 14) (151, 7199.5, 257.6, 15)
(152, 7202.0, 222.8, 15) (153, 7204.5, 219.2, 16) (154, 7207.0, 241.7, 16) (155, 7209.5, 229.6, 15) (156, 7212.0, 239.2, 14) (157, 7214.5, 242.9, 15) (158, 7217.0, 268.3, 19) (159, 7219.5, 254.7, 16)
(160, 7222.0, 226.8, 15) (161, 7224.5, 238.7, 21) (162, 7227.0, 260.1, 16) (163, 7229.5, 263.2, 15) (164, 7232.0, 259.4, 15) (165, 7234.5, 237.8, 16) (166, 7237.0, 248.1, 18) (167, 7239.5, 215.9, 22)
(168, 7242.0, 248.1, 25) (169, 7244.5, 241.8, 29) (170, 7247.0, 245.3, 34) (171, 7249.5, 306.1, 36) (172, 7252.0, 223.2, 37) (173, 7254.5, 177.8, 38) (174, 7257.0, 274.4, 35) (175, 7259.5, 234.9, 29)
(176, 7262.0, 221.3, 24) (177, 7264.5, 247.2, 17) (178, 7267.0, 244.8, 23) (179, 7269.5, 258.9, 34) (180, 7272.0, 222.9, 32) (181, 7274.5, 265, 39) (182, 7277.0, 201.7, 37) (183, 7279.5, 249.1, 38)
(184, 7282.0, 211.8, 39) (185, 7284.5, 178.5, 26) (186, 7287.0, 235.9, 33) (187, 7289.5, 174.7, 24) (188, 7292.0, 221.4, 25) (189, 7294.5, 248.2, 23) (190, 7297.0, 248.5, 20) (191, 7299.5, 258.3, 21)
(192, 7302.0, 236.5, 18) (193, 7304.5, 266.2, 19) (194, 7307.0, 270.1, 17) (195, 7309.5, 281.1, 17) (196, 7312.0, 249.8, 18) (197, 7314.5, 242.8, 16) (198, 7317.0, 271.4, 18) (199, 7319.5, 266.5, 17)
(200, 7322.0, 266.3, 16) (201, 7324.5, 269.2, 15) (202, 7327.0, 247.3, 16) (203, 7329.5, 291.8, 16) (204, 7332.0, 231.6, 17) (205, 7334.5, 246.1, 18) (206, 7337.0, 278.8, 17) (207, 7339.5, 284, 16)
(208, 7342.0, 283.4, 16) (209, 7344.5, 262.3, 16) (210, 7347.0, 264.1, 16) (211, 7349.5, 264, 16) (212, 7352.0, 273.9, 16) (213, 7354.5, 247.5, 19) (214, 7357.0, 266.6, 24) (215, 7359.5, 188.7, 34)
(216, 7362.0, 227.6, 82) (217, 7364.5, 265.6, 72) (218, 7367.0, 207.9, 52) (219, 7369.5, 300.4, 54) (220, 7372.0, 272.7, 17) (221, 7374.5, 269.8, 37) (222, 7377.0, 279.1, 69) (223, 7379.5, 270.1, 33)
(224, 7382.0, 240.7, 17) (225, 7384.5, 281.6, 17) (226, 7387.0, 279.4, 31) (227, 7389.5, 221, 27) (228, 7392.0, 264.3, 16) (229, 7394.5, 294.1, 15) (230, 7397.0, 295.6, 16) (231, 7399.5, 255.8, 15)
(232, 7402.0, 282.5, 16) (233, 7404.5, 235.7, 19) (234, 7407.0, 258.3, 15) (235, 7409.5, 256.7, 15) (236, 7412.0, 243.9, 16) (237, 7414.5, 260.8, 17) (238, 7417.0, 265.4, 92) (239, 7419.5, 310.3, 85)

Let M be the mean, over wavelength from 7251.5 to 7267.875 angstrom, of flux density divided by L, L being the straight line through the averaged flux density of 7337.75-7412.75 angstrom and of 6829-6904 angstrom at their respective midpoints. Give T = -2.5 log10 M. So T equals 0.127 mag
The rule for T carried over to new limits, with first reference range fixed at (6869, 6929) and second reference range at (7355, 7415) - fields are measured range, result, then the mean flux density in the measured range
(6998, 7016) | 0.04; 254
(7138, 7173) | 0.12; 234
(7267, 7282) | 0.10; 238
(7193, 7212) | 0.10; 239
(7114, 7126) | 0.14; 232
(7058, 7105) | 0.03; 256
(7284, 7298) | 0.19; 219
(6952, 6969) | 0.05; 253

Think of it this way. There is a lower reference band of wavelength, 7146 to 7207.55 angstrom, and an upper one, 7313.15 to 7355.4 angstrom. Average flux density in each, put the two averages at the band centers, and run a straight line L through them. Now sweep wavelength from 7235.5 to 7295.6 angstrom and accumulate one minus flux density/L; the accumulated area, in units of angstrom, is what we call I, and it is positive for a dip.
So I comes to 4.6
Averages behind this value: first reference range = 237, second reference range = 264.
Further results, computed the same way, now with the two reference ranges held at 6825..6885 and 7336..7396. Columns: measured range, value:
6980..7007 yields -0.5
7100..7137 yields 2.0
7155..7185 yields 2.4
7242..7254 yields 0.6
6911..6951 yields -0.8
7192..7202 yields 0.6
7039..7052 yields -0.6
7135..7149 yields 2.0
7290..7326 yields 0.9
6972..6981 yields -0.5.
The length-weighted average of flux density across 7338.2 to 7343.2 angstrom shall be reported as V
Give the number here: 284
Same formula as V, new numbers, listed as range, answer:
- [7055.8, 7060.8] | 227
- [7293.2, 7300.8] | 251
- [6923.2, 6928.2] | 268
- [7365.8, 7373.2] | 261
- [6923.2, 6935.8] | 267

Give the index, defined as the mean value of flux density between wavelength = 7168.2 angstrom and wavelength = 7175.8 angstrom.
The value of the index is 246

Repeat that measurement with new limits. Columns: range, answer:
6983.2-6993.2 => 264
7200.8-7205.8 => 221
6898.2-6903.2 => 265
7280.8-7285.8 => 195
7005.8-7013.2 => 273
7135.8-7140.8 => 205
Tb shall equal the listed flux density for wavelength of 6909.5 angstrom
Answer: 276.7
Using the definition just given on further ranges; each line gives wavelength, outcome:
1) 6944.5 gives 256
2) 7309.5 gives 281.1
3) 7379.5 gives 270.1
